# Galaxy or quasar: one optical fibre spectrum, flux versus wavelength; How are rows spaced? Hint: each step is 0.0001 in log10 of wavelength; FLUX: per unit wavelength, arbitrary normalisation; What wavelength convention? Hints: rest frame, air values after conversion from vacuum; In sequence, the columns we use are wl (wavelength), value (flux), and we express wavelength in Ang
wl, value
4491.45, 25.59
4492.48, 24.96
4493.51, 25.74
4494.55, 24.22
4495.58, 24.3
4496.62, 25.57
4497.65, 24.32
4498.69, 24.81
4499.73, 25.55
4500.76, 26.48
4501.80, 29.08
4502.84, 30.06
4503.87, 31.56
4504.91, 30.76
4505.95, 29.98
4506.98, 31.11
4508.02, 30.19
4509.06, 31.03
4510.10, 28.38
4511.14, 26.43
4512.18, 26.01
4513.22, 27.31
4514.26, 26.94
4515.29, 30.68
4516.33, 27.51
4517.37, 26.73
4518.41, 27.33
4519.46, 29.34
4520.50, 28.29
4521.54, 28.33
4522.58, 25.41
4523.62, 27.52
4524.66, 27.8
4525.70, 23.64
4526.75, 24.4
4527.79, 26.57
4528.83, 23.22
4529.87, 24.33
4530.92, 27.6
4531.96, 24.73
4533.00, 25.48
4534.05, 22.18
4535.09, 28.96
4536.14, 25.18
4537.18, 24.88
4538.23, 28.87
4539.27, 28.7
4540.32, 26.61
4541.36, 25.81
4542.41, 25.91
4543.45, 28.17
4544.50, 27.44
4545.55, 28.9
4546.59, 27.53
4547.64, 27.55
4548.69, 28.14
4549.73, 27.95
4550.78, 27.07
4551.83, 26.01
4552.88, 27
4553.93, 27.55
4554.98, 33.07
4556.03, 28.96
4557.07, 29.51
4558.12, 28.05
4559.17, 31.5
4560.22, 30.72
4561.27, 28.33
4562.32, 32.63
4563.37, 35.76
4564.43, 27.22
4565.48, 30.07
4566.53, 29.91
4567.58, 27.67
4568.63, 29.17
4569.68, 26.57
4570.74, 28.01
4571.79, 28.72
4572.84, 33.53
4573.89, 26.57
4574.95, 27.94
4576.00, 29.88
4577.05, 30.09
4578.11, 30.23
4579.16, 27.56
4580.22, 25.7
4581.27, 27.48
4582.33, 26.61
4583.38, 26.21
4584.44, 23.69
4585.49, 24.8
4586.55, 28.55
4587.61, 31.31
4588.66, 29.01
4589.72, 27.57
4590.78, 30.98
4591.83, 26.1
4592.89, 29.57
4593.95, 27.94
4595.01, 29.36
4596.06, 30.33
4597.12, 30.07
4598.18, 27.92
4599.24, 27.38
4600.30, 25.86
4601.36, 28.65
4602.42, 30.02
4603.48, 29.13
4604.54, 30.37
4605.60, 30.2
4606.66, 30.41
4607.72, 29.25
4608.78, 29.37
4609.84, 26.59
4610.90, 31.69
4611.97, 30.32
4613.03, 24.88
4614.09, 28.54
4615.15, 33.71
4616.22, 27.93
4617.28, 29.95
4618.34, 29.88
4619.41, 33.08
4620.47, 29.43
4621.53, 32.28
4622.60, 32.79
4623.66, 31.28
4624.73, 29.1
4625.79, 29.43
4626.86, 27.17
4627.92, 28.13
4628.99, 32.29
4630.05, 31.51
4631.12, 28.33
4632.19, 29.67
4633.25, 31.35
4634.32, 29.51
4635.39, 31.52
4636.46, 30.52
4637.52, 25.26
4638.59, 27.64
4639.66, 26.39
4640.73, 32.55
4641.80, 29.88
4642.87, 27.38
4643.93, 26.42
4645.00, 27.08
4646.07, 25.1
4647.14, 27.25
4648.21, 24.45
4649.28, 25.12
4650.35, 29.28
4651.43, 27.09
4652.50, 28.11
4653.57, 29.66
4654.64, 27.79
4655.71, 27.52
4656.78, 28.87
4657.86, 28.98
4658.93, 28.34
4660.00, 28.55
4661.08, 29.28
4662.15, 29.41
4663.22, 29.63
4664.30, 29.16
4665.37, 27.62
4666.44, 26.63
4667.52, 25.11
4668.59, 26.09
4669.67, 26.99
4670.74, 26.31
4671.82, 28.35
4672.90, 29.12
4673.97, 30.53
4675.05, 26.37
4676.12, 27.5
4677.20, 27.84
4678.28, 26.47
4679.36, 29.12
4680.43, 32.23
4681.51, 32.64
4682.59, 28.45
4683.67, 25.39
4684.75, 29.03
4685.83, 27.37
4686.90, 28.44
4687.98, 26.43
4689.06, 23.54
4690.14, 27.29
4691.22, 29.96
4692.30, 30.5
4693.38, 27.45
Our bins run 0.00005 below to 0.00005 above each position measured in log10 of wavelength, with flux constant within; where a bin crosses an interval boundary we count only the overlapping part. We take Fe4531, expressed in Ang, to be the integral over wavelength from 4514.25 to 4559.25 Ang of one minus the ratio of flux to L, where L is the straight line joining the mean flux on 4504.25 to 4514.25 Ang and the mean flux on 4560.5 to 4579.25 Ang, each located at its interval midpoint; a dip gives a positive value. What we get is 3.10 Ang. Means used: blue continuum 28.9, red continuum 29.5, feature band 27.2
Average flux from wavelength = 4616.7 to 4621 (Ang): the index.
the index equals 30.6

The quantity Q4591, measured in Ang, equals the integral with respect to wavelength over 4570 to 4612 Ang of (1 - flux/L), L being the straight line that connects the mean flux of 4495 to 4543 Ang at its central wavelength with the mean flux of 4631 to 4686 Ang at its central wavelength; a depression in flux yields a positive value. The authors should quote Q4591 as -1.4 Ang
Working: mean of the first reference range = 27.1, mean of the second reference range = 28.2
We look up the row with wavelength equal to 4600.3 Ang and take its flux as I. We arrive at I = 25.86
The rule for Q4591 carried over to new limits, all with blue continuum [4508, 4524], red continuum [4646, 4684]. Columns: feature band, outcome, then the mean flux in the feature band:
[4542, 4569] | -1.0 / 28.9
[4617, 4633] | -1.3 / 30.3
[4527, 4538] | 1.0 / 25.4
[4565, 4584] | -0.3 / 28.4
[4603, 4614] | -0.5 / 29.2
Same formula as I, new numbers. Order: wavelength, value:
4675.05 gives 26.37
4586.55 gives 28.55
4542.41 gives 25.91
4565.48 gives 30.07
